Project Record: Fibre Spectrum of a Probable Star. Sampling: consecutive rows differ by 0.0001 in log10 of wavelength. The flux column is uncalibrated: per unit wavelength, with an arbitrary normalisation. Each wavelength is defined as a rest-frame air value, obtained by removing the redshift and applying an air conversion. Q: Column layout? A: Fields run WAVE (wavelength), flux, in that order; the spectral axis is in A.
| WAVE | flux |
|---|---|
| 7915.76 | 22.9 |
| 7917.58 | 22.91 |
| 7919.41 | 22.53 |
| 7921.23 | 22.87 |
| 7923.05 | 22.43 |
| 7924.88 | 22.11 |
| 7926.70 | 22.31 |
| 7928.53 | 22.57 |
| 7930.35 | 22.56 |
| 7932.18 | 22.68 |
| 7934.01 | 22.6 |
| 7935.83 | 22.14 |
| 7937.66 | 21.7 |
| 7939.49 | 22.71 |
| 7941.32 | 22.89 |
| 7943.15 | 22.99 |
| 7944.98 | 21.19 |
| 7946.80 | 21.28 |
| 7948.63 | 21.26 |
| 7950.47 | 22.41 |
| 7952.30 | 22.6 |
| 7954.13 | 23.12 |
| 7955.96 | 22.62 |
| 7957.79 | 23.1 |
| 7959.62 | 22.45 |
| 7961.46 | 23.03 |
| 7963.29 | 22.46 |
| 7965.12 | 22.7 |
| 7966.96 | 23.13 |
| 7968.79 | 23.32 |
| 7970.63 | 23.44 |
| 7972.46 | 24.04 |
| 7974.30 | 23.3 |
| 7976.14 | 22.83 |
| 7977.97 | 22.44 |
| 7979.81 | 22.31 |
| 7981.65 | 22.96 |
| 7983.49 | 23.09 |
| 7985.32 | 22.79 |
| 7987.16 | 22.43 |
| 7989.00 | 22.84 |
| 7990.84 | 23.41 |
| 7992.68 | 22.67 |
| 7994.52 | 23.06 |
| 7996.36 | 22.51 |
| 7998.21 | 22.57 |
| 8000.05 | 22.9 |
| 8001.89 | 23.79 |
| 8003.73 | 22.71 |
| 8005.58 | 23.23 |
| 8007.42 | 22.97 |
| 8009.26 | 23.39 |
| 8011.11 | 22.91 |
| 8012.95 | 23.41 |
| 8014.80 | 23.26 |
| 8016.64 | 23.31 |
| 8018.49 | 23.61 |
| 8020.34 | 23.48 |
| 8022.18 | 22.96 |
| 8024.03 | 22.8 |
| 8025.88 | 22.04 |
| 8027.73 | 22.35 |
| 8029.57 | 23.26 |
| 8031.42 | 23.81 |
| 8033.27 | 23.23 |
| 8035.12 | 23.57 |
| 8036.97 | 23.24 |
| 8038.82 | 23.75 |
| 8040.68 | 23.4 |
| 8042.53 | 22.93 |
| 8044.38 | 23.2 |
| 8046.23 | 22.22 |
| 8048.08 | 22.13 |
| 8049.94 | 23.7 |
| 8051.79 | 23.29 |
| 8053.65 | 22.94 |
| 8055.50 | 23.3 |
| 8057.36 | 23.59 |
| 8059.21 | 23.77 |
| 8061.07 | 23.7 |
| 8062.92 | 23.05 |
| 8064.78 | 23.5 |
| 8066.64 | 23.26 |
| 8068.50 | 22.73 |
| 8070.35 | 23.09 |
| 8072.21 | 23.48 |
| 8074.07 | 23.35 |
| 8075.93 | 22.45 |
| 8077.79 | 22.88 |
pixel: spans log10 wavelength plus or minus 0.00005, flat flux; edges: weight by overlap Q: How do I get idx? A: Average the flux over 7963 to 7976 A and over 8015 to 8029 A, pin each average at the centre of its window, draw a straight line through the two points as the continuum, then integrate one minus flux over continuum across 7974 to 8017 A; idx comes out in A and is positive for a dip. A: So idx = 0.3 A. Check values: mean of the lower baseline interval 23.2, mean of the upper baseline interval 23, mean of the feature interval 23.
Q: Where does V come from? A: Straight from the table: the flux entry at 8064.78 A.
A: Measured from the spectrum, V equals 23.5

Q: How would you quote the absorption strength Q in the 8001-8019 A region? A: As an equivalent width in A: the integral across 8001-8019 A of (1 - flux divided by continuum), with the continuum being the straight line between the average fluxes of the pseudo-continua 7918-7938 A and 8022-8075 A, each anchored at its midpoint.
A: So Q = -0.2 A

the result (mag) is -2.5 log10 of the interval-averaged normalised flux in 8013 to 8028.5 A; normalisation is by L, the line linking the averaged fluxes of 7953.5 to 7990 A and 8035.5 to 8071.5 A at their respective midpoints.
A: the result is 0.00 mag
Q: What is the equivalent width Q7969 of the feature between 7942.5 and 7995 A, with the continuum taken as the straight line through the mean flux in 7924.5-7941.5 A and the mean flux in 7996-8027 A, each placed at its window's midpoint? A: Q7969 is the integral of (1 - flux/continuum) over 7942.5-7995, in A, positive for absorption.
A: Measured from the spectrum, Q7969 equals -0.1 A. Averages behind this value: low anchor 22.4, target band 22.7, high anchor 23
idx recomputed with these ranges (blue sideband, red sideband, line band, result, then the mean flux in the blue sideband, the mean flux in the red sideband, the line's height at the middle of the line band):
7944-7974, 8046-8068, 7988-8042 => -0.3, 22.7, 23.2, 23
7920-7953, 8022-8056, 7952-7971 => -0.4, 22.3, 23.1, 22.5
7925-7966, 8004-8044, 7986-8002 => 0.0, 22.4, 23.2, 22.9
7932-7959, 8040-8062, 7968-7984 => -0.3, 22.3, 23.2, 22.6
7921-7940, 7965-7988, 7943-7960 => 0.3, 22.4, 23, 22.7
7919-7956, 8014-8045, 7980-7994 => 0.0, 22.4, 23.2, 22.8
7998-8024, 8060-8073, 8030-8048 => 0.0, 23.2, 23.3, 23.2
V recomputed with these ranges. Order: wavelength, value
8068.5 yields 22.73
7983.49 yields 23.09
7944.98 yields 21.19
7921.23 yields 22.87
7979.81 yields 22.31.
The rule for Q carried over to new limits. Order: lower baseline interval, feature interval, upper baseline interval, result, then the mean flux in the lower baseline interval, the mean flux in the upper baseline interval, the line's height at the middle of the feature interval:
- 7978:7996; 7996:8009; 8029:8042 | 0.0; 22.8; 23.4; 23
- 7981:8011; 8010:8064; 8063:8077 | -0.3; 23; 23.1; 23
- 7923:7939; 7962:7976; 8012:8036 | -0.3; 22.3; 23.2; 22.7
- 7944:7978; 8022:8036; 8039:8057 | 0.0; 22.7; 23.1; 23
